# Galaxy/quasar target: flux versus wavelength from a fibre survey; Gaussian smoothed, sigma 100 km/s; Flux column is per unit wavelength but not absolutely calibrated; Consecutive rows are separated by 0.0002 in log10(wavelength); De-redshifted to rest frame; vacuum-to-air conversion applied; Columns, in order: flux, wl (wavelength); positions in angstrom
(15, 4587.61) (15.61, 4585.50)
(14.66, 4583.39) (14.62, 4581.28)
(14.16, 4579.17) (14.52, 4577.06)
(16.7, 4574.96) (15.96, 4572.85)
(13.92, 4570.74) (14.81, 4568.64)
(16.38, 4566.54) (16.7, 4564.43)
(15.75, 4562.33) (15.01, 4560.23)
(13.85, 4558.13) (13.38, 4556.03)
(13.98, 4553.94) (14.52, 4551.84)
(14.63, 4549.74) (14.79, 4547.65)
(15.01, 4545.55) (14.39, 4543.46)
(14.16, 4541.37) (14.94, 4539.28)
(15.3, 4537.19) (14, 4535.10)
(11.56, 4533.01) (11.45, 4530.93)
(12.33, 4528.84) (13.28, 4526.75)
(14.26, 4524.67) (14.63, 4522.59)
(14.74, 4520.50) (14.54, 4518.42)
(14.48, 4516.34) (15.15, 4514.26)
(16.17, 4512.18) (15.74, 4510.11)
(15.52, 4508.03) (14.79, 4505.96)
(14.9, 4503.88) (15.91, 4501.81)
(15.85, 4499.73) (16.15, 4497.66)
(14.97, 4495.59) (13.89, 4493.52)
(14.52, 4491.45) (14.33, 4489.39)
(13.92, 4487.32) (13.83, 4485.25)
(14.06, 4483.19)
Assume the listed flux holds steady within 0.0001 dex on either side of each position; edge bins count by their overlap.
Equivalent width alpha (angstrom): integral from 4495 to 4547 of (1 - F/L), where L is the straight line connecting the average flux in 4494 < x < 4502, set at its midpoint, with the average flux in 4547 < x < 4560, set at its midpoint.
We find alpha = 1.6 angstrom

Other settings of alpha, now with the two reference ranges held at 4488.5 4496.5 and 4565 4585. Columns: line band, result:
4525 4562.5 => 2.2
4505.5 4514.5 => -0.6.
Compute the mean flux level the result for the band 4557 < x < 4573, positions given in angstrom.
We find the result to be 15.2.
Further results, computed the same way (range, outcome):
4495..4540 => 14.6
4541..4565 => 14.7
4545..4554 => 14.6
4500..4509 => 15.3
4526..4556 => 13.9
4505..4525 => 15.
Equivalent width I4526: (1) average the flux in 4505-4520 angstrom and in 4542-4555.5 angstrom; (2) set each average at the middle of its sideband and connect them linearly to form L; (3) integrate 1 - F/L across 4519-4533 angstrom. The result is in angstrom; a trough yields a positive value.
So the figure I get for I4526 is 1.5 angstrom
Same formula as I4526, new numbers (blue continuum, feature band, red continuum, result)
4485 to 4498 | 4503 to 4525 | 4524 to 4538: -2.1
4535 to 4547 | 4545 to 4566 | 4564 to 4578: 0.4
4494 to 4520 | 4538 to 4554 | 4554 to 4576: 0.7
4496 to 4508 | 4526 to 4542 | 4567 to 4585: 2.0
